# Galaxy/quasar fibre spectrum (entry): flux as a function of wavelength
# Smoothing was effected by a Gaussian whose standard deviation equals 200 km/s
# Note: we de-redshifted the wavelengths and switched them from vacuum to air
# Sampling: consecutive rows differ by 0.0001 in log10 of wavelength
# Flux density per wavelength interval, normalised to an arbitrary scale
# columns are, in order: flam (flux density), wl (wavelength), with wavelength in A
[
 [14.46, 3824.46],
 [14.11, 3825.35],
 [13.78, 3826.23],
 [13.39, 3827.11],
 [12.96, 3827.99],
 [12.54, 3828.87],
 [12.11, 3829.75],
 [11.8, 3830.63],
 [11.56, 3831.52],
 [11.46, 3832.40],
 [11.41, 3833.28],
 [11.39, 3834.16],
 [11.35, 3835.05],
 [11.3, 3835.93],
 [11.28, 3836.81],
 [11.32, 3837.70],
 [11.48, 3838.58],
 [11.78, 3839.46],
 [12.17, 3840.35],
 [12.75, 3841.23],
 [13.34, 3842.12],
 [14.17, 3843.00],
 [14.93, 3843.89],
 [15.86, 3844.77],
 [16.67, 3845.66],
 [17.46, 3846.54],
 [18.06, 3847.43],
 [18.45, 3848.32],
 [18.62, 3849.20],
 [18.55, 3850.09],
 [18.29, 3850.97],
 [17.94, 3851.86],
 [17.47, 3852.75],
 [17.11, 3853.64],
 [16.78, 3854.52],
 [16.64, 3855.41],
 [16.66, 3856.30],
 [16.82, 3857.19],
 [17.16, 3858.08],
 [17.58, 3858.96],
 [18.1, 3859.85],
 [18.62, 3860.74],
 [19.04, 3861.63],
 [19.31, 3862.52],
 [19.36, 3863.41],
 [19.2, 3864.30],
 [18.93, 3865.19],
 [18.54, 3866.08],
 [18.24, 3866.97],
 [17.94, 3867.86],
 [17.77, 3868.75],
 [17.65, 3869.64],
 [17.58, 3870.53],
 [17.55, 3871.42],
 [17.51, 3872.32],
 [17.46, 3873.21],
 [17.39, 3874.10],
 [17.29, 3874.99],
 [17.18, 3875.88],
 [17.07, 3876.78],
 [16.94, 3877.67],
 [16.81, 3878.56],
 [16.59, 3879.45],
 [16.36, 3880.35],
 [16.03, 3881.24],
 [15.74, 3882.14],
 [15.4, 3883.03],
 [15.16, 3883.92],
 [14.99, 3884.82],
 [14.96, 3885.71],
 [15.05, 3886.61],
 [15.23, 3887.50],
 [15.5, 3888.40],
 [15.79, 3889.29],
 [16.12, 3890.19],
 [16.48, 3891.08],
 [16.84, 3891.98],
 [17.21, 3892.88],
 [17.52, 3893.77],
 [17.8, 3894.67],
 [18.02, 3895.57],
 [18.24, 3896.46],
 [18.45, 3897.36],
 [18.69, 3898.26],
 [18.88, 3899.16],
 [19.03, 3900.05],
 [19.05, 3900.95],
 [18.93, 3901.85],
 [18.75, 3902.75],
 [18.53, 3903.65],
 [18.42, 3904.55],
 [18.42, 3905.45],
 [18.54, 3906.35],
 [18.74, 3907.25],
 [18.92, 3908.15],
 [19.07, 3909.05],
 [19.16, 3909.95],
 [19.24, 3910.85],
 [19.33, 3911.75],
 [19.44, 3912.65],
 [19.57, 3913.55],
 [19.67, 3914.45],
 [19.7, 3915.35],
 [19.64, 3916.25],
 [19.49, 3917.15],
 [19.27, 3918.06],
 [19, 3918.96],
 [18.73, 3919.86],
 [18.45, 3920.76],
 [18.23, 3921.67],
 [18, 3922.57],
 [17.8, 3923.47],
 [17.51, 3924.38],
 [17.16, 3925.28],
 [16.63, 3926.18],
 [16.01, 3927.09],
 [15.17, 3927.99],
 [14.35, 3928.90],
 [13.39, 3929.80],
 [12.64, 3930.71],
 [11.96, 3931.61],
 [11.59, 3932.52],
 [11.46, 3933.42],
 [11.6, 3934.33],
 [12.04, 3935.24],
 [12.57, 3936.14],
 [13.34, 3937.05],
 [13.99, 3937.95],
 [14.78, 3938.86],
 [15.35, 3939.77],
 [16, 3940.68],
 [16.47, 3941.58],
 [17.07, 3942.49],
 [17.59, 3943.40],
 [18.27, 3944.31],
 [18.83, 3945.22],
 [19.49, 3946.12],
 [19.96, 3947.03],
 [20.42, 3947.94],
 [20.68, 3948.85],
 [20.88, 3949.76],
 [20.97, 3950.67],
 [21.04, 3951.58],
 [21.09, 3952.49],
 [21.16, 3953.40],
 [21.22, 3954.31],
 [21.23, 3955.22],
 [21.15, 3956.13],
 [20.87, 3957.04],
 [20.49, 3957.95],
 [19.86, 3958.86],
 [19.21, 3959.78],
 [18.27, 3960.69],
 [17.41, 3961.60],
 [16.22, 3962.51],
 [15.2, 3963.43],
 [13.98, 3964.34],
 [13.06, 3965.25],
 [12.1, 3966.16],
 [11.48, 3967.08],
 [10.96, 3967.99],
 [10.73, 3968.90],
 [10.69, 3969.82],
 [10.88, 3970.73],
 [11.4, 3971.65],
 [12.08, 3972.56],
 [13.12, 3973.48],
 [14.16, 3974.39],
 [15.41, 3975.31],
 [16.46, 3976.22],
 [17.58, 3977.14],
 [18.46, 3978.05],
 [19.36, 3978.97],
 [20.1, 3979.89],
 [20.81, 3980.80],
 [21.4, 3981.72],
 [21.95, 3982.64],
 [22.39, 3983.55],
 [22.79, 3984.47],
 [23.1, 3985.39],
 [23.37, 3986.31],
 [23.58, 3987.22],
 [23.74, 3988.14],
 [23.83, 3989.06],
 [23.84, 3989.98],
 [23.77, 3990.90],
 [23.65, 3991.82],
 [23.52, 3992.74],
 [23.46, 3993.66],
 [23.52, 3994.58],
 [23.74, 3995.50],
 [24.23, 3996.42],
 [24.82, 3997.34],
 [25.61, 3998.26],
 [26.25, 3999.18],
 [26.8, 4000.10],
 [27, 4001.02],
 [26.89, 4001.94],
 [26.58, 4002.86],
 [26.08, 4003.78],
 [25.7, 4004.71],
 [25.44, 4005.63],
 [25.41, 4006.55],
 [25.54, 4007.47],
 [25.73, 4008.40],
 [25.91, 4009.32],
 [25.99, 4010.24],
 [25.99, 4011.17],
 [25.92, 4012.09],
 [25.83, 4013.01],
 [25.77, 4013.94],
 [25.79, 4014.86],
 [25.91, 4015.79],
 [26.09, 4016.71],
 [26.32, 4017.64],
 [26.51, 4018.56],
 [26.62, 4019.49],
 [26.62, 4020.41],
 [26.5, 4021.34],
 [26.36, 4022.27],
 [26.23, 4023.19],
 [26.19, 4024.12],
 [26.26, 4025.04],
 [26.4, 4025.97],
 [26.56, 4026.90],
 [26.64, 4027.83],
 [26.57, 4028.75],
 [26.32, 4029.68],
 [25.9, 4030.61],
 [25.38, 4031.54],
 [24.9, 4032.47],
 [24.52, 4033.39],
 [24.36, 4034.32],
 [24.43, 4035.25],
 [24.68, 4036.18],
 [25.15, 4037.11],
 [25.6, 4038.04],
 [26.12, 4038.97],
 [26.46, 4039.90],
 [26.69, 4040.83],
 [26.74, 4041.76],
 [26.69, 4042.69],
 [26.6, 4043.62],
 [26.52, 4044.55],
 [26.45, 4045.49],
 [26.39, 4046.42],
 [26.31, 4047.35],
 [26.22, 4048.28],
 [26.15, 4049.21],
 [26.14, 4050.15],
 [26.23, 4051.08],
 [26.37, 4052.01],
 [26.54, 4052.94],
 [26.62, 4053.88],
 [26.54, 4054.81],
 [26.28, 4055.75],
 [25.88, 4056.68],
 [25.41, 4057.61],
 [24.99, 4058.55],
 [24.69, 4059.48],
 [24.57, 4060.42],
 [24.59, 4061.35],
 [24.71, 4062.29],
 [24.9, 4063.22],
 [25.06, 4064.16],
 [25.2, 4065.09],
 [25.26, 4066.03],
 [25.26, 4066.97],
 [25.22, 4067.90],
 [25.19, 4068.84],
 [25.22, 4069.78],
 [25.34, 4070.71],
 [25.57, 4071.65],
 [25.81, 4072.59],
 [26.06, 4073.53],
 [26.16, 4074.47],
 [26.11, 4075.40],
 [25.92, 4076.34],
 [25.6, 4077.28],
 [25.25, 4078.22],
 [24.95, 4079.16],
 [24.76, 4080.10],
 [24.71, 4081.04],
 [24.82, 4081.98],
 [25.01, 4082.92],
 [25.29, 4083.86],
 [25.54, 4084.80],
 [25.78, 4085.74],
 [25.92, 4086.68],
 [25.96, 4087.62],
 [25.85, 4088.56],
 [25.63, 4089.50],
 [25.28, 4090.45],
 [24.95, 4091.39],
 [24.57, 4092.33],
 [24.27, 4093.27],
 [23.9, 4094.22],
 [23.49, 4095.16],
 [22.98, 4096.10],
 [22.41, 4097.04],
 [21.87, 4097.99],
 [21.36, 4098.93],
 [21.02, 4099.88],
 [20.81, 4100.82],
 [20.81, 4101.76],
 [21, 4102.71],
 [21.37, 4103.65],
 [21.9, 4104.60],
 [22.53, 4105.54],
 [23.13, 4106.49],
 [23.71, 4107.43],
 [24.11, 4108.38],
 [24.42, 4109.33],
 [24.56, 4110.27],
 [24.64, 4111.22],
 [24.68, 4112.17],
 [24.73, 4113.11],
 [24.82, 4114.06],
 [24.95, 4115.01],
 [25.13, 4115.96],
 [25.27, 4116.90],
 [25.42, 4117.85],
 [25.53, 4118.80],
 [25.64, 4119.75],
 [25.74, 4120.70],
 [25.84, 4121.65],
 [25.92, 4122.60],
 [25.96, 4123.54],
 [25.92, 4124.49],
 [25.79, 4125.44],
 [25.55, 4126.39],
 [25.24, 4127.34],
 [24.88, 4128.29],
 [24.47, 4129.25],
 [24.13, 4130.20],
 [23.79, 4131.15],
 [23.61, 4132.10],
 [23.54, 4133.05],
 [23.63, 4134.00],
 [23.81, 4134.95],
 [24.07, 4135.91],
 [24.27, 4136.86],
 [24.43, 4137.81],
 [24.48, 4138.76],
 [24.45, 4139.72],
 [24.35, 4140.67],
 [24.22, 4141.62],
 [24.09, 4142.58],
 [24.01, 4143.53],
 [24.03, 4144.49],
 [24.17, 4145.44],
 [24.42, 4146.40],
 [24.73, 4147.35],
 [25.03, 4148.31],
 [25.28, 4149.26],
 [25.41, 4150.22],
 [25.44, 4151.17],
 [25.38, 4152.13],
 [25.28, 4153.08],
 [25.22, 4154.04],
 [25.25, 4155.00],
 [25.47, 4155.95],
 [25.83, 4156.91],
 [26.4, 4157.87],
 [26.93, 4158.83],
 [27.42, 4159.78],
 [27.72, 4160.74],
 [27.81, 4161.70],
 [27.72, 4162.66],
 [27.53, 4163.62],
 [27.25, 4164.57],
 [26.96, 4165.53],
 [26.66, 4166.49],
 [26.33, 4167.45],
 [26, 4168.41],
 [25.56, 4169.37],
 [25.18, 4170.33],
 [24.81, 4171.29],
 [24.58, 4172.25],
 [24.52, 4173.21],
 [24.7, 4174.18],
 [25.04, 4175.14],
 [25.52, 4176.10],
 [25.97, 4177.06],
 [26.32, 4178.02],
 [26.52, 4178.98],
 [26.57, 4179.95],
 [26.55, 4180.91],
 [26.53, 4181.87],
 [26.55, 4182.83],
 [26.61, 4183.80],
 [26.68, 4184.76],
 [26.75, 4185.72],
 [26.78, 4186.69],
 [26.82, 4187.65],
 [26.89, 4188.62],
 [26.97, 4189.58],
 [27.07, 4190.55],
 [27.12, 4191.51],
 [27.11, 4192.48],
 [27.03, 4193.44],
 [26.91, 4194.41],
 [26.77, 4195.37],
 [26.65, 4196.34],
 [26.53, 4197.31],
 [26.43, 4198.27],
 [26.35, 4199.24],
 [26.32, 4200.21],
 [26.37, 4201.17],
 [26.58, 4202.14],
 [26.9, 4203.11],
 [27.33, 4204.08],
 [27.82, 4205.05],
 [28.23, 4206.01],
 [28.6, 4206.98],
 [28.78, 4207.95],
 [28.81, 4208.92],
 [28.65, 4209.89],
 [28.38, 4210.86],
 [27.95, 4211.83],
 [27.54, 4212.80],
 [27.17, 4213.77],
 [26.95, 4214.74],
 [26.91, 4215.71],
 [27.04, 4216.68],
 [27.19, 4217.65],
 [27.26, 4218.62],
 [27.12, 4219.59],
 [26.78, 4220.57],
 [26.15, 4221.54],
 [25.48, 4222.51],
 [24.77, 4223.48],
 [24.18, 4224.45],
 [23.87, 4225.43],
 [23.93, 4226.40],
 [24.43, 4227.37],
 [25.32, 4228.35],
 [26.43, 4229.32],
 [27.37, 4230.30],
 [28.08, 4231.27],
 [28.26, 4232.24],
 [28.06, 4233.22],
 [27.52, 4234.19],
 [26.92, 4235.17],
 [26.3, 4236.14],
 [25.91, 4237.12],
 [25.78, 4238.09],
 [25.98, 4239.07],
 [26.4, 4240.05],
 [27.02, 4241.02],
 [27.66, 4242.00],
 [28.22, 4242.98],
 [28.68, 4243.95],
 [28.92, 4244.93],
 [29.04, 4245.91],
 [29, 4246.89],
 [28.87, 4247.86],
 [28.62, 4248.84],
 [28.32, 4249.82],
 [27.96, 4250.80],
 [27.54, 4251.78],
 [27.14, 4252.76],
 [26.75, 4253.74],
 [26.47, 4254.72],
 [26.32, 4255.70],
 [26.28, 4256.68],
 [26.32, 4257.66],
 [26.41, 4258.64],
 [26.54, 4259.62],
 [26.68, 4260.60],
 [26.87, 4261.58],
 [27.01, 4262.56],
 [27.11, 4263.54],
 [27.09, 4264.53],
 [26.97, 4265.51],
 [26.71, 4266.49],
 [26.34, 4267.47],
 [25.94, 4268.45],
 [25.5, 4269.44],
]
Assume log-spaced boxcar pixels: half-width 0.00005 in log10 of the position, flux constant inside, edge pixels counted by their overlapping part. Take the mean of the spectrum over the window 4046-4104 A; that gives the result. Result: 24.9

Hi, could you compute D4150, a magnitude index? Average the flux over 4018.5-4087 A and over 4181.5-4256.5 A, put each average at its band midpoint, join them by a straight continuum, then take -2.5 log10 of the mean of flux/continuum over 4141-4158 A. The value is 0.07 mag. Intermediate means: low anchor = 25.7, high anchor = 27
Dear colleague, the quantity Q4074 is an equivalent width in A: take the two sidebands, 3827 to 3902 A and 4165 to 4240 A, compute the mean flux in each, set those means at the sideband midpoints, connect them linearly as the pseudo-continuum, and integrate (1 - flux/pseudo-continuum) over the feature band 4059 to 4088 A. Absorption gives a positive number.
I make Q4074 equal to -3.47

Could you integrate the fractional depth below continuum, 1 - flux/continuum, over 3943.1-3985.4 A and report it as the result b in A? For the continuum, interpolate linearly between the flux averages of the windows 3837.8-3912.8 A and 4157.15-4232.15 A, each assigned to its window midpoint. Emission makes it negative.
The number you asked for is 4.4 A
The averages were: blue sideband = 17.2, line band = 17.7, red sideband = 26.6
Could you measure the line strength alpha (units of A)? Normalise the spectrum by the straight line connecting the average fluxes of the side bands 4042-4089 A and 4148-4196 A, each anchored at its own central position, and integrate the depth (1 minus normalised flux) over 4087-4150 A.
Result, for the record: 4.3 A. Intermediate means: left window 25.7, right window 26.3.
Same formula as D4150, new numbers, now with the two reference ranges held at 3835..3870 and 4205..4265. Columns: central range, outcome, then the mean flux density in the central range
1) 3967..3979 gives 0.40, 13.6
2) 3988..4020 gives -0.22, 25.4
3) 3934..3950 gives 0.14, 16.6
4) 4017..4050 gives -0.21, 26.1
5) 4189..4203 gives -0.03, 26.7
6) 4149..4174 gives -0.04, 26.1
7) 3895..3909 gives -0.05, 18.6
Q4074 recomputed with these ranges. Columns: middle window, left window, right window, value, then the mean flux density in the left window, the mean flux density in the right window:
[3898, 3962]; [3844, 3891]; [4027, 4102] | 5.9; 17.2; 25.2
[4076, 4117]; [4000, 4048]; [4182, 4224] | 3.7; 26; 27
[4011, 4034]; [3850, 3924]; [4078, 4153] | -4.6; 17.8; 24.4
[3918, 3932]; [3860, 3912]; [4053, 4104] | 1.9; 17.6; 24.7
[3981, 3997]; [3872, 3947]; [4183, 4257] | -3.1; 16.9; 27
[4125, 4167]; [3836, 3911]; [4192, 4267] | -1.0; 17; 27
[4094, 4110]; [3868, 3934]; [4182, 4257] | 0.7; 17.2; 27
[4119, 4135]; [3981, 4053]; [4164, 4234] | 0.7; 25.4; 26.6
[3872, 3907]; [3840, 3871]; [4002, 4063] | 3.3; 17.3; 25.9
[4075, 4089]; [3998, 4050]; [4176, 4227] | 0.5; 26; 26.8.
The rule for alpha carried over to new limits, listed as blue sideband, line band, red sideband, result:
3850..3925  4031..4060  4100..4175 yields -4.7 A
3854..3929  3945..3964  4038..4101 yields 0.6 A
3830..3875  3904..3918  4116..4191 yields -1.0 A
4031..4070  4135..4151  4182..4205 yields 1.2 A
